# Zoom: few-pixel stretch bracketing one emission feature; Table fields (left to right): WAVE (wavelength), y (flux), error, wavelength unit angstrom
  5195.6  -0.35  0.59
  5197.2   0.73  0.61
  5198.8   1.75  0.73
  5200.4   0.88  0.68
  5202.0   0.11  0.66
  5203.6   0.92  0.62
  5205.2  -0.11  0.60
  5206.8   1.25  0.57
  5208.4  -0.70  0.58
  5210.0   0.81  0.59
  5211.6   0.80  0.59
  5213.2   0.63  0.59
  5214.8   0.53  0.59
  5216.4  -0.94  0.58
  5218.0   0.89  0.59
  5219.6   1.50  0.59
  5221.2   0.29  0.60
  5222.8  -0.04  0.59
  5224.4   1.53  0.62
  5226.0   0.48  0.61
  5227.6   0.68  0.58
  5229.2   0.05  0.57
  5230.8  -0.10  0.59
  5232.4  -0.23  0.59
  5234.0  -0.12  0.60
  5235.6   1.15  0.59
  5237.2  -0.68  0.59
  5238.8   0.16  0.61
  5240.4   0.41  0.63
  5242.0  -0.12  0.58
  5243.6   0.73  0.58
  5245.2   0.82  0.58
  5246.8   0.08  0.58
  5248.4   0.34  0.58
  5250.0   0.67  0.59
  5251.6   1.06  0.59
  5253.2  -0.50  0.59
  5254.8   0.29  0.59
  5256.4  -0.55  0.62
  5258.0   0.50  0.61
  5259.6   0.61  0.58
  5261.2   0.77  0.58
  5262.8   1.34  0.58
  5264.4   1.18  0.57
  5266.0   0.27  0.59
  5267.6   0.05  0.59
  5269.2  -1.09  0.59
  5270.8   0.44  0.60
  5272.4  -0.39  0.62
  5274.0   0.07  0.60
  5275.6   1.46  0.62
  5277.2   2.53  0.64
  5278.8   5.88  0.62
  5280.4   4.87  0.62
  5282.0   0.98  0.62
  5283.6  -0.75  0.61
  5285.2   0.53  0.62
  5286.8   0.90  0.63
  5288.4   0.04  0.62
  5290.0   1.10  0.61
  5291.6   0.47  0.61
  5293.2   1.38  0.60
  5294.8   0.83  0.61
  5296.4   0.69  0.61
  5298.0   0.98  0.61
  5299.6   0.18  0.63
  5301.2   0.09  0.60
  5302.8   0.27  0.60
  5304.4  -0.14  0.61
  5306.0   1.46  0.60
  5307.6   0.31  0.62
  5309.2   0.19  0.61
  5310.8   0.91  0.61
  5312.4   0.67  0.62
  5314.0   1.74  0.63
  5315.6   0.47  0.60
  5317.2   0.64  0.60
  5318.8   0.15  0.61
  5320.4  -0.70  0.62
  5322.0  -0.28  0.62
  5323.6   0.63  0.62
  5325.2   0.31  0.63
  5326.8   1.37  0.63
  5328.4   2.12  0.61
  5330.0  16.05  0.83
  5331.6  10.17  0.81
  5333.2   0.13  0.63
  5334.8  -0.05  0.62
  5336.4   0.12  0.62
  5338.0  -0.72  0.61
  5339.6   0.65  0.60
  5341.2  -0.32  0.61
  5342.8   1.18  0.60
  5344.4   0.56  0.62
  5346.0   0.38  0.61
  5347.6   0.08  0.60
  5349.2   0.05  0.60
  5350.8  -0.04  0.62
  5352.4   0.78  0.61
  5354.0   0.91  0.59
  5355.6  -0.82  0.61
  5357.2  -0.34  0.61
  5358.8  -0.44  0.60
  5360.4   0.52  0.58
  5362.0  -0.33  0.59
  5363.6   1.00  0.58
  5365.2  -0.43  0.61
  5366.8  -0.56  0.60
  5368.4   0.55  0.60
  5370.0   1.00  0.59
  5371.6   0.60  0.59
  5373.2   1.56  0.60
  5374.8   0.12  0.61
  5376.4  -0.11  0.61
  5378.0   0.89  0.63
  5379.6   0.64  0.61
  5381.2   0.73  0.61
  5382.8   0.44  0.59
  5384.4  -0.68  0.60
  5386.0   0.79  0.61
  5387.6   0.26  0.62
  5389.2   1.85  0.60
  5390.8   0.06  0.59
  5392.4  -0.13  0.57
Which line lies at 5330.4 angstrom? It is [O III]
